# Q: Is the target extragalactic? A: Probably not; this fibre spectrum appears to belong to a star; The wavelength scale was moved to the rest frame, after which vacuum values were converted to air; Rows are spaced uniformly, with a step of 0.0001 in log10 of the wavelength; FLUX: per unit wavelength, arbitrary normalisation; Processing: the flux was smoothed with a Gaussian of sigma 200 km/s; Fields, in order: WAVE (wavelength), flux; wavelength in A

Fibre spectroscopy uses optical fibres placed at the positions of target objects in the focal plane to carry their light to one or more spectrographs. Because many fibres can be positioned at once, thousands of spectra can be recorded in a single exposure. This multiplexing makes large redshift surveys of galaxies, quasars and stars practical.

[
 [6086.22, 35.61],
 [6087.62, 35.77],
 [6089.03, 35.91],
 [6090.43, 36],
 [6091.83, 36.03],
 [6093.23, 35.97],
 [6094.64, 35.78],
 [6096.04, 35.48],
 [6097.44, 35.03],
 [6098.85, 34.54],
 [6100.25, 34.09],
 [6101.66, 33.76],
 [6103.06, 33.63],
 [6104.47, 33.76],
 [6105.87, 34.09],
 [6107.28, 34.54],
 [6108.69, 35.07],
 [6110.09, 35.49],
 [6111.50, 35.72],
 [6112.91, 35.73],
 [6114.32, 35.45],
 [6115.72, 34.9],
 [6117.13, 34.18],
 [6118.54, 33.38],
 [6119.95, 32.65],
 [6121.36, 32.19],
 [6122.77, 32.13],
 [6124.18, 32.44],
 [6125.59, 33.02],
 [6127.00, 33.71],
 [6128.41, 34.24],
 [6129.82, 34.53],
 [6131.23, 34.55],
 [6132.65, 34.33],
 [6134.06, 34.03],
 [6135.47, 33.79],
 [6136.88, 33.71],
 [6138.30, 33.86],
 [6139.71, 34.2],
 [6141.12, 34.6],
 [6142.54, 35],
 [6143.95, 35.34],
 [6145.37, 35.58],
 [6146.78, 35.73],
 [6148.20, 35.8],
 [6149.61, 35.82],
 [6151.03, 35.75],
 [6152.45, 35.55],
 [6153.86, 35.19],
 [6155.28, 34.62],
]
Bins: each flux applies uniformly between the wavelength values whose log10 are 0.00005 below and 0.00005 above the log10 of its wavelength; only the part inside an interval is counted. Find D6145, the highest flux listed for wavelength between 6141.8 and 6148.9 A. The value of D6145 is 35.8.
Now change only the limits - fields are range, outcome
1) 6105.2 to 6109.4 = 35.07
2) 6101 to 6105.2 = 33.76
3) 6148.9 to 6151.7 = 35.82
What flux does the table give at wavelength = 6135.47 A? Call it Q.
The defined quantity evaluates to 33.79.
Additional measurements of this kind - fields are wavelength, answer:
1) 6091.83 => 36.03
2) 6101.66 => 33.76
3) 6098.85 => 34.54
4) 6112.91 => 35.73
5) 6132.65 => 34.33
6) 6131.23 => 34.55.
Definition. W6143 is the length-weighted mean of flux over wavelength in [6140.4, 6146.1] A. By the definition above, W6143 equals 35.1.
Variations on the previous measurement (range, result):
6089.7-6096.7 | 35.9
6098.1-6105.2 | 34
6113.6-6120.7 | 34.1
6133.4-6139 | 33.8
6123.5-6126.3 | 32.7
